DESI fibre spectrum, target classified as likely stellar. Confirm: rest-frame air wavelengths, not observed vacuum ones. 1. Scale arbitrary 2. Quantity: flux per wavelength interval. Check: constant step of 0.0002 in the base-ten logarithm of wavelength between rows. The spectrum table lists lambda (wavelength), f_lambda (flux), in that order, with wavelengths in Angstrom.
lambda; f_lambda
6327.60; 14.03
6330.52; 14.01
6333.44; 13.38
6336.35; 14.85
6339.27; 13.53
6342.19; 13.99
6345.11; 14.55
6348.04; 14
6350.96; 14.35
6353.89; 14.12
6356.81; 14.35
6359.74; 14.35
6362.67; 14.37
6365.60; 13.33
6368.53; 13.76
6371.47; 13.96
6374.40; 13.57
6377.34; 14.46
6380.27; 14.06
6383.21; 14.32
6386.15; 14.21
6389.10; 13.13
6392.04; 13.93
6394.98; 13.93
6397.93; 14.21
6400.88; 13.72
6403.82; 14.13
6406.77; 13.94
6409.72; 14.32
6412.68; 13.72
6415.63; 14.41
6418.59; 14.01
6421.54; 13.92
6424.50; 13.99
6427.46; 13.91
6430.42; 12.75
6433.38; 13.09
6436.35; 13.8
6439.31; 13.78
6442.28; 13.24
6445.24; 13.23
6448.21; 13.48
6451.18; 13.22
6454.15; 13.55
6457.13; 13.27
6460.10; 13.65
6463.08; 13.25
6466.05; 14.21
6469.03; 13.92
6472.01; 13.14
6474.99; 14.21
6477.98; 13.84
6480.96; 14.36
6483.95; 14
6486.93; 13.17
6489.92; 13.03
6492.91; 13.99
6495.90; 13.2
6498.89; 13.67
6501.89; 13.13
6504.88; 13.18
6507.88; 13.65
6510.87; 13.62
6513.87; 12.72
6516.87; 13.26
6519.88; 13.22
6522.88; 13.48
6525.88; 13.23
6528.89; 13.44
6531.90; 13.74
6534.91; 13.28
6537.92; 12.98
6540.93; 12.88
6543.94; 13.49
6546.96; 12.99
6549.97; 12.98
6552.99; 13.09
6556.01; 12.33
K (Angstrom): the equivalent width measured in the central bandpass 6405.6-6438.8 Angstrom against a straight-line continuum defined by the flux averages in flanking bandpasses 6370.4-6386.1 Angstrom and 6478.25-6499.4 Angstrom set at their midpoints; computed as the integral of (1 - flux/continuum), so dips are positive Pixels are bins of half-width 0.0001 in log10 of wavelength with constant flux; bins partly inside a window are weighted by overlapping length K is 0.3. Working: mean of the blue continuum 14.1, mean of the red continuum 13.6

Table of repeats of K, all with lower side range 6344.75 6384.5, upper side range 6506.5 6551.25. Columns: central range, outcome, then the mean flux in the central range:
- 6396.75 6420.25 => -0.30 Angstrom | 14.1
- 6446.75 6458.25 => 0.23 Angstrom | 13.4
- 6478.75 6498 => -0.23 Angstrom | 13.6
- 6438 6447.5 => 0.20 Angstrom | 13.4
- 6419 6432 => 0.11 Angstrom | 13.7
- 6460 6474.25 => -0.09 Angstrom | 13.7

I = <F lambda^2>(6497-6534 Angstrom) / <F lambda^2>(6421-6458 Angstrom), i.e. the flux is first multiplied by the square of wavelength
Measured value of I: 1.0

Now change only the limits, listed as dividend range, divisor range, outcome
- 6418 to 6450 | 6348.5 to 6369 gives 0.98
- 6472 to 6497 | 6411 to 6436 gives 1.02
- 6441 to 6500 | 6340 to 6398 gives 1.00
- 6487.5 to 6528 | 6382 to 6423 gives 0.98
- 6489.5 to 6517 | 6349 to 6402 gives 0.99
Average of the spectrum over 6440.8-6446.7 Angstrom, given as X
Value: 13.3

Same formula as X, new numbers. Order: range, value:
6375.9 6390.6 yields 14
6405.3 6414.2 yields 14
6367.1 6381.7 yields 14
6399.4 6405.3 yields 13.9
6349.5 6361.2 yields 14.3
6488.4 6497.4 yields 13.4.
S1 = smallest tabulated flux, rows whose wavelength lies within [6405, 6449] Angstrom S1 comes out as 12.75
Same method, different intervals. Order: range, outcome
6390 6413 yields 13.72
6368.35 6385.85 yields 13.57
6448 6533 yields 12.72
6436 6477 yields 13.14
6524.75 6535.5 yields 13.23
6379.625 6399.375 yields 13.13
